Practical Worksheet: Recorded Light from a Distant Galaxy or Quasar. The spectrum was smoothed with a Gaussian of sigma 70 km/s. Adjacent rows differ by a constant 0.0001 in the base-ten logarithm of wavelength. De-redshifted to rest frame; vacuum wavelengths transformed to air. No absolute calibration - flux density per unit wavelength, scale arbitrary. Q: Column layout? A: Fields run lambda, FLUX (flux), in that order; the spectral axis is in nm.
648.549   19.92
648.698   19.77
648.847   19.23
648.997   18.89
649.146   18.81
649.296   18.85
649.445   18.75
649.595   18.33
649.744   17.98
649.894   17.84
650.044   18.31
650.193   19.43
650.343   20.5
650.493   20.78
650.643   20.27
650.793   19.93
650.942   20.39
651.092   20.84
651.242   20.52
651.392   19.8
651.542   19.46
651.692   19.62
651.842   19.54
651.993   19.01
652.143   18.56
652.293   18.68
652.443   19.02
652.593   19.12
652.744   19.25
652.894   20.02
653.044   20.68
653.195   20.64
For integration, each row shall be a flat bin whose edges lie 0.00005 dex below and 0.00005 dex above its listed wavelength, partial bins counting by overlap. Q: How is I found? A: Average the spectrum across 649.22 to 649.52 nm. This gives 18.8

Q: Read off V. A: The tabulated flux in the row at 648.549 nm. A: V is 19.92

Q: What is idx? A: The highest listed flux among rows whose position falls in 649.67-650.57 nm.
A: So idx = 20.78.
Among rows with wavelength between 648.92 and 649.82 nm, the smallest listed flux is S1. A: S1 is 17.98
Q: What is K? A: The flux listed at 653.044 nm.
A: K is 20.68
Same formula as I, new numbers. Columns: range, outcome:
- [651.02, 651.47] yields 20.4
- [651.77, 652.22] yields 19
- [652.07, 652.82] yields 18.9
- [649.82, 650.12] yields 18.1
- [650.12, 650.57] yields 20.2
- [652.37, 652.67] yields 19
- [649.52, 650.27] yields 18.4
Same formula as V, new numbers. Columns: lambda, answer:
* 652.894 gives 20.02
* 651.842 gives 19.54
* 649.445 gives 18.75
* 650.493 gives 20.78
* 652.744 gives 19.25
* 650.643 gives 20.27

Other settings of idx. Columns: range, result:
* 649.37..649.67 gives 18.75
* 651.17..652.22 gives 20.52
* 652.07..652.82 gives 19.25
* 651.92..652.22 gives 19.01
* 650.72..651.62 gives 20.84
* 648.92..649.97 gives 18.89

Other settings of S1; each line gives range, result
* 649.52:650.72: 17.84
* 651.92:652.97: 18.56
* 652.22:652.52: 18.68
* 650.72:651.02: 19.93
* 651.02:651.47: 19.8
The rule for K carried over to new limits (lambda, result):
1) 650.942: 20.39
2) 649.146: 18.81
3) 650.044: 18.31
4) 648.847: 19.23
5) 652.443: 19.02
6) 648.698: 19.77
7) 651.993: 19.01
